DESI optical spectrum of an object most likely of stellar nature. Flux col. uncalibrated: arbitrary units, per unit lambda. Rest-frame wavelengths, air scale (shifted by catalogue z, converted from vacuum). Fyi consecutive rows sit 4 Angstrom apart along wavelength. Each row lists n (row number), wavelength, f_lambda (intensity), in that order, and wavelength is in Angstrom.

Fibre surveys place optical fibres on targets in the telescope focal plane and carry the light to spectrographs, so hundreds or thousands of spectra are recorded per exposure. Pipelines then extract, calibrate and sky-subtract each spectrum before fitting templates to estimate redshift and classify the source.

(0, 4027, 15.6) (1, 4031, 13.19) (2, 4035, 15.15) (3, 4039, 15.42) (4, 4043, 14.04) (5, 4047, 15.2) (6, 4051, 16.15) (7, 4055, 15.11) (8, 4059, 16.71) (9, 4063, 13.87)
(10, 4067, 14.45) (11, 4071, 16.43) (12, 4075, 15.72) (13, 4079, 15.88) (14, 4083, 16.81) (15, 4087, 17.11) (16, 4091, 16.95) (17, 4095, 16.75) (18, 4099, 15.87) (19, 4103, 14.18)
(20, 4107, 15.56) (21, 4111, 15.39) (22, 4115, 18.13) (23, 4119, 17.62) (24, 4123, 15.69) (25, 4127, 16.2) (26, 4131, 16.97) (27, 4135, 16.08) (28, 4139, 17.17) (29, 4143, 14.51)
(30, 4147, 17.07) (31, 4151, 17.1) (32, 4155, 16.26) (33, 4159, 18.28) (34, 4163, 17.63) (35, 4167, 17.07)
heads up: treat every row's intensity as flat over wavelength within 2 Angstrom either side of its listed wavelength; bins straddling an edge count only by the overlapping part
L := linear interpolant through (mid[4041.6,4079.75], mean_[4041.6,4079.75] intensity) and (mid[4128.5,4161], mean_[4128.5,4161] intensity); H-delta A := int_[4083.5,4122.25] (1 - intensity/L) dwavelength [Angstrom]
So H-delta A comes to -0.9 Angstrom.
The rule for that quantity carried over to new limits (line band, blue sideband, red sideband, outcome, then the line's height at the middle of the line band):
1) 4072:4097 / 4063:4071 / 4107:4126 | -1.8 Angstrom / 15.4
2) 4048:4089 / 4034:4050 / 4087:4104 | -0.6 Angstrom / 15.6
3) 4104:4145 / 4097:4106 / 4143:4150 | -1.5 Angstrom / 15.7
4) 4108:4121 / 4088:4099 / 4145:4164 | 0.0 Angstrom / 16.9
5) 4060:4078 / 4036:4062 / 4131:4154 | 0.4 Angstrom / 15.6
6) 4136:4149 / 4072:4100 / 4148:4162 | 0.7 Angstrom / 17.1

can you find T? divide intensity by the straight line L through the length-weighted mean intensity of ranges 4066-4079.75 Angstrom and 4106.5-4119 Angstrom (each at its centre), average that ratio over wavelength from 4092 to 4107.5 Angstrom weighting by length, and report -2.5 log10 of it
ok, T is 0.04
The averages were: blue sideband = 15.7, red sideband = 16.7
